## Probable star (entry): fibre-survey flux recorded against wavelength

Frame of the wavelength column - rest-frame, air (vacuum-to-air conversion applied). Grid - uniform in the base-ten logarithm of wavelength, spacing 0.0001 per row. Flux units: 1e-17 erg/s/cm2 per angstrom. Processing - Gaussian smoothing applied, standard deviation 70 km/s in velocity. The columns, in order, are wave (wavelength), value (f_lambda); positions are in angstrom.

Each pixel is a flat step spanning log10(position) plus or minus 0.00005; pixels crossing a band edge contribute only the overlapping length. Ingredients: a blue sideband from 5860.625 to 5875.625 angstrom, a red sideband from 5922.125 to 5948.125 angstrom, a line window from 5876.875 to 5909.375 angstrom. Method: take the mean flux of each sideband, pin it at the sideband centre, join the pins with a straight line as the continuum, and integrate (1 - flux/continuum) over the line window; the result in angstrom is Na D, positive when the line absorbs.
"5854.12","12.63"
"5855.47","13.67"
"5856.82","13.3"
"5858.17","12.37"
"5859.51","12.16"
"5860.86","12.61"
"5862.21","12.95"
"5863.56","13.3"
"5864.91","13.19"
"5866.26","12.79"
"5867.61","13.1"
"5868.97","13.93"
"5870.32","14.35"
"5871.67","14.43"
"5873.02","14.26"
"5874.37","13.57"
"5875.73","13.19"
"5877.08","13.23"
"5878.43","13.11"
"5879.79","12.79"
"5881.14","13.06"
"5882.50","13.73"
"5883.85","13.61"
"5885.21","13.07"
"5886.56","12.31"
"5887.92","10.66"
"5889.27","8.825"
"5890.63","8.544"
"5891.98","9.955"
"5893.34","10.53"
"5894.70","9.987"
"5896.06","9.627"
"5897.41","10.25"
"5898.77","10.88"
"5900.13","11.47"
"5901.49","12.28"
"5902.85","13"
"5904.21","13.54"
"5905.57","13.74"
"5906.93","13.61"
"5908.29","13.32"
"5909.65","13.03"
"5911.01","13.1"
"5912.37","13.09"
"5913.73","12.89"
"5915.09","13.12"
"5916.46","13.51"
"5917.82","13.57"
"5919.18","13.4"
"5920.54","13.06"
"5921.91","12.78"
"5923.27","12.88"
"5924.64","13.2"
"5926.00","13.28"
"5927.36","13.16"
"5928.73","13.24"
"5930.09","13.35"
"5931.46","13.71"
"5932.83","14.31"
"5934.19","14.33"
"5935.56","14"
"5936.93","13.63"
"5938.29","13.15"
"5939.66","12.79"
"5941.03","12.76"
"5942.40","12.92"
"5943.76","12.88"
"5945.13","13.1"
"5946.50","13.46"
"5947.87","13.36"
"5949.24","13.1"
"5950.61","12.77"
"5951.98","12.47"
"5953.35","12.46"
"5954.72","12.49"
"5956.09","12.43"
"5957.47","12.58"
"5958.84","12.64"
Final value 3.79 angstrom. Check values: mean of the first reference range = 13.5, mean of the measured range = 11.9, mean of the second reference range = 13.3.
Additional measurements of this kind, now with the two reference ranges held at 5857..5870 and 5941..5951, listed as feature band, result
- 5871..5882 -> -0.39 angstrom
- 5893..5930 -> 1.22 angstrom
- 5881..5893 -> 1.46 angstrom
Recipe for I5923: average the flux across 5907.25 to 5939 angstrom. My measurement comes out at 13.4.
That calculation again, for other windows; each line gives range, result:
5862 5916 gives 12.5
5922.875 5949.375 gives 13.3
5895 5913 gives 12.3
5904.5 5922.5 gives 13.3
